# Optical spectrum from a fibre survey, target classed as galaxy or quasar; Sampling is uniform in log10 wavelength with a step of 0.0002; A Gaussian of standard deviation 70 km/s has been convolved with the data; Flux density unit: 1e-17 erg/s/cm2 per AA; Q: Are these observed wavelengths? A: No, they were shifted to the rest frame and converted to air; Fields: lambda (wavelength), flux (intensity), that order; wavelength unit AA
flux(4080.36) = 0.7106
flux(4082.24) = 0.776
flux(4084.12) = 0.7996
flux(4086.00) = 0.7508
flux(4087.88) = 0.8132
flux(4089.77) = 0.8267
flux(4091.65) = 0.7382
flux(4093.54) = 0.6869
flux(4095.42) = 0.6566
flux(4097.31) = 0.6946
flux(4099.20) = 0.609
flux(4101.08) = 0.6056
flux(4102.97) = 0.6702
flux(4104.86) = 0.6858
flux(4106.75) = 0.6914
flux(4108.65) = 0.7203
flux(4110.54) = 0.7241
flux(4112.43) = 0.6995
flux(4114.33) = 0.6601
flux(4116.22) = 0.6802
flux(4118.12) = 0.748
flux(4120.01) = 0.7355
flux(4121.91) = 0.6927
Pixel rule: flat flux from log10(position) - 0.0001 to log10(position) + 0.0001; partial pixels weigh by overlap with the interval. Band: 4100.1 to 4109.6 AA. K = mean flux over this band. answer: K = 0.675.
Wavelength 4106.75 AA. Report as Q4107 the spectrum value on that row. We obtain 0.6914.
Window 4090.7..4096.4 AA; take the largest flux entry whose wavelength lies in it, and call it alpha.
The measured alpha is 0.7382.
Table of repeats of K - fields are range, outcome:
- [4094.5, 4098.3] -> 0.674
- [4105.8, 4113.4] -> 0.708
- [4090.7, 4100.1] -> 0.677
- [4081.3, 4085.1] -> 0.788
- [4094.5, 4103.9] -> 0.647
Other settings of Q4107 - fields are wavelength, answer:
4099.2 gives 0.609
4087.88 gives 0.8132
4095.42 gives 0.6566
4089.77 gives 0.8267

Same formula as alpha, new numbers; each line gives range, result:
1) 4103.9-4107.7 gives 0.6914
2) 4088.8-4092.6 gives 0.8267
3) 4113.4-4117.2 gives 0.6802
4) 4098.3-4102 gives 0.609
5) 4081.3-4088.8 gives 0.8132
